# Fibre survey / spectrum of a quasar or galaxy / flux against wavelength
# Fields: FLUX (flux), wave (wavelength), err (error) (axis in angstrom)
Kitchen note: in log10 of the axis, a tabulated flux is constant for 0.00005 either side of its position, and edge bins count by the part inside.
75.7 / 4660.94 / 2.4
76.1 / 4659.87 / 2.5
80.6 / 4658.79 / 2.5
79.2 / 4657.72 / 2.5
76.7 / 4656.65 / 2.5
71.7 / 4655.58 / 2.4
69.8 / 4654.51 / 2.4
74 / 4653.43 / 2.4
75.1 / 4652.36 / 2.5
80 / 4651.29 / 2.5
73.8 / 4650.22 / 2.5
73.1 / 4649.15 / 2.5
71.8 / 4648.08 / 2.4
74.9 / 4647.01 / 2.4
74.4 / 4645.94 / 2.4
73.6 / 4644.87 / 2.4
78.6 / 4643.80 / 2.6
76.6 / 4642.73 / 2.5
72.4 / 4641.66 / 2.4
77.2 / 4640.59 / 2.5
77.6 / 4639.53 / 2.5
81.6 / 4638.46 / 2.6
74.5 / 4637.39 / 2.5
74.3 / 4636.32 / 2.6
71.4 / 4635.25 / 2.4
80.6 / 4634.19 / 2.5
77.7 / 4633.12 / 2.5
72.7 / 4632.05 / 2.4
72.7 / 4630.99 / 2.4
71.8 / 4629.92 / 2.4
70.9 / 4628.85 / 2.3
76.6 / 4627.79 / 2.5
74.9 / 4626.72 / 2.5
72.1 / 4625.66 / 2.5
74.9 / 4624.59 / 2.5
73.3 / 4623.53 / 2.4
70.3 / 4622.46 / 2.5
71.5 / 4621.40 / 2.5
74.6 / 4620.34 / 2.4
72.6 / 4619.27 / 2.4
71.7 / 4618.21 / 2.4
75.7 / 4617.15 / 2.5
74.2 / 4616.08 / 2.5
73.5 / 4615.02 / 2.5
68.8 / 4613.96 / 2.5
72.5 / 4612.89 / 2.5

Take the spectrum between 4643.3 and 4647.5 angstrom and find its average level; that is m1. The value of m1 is 75.3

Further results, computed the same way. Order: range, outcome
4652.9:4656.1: 71.7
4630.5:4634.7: 75.9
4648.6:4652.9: 75.6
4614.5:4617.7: 74.4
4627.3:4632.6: 72.9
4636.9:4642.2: 76.7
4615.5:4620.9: 73.7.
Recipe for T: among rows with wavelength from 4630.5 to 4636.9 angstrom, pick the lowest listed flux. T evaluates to 71.4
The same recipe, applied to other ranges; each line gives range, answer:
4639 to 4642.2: 72.4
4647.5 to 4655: 69.8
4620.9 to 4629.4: 70.3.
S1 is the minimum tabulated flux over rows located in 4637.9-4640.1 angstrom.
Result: 77.6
